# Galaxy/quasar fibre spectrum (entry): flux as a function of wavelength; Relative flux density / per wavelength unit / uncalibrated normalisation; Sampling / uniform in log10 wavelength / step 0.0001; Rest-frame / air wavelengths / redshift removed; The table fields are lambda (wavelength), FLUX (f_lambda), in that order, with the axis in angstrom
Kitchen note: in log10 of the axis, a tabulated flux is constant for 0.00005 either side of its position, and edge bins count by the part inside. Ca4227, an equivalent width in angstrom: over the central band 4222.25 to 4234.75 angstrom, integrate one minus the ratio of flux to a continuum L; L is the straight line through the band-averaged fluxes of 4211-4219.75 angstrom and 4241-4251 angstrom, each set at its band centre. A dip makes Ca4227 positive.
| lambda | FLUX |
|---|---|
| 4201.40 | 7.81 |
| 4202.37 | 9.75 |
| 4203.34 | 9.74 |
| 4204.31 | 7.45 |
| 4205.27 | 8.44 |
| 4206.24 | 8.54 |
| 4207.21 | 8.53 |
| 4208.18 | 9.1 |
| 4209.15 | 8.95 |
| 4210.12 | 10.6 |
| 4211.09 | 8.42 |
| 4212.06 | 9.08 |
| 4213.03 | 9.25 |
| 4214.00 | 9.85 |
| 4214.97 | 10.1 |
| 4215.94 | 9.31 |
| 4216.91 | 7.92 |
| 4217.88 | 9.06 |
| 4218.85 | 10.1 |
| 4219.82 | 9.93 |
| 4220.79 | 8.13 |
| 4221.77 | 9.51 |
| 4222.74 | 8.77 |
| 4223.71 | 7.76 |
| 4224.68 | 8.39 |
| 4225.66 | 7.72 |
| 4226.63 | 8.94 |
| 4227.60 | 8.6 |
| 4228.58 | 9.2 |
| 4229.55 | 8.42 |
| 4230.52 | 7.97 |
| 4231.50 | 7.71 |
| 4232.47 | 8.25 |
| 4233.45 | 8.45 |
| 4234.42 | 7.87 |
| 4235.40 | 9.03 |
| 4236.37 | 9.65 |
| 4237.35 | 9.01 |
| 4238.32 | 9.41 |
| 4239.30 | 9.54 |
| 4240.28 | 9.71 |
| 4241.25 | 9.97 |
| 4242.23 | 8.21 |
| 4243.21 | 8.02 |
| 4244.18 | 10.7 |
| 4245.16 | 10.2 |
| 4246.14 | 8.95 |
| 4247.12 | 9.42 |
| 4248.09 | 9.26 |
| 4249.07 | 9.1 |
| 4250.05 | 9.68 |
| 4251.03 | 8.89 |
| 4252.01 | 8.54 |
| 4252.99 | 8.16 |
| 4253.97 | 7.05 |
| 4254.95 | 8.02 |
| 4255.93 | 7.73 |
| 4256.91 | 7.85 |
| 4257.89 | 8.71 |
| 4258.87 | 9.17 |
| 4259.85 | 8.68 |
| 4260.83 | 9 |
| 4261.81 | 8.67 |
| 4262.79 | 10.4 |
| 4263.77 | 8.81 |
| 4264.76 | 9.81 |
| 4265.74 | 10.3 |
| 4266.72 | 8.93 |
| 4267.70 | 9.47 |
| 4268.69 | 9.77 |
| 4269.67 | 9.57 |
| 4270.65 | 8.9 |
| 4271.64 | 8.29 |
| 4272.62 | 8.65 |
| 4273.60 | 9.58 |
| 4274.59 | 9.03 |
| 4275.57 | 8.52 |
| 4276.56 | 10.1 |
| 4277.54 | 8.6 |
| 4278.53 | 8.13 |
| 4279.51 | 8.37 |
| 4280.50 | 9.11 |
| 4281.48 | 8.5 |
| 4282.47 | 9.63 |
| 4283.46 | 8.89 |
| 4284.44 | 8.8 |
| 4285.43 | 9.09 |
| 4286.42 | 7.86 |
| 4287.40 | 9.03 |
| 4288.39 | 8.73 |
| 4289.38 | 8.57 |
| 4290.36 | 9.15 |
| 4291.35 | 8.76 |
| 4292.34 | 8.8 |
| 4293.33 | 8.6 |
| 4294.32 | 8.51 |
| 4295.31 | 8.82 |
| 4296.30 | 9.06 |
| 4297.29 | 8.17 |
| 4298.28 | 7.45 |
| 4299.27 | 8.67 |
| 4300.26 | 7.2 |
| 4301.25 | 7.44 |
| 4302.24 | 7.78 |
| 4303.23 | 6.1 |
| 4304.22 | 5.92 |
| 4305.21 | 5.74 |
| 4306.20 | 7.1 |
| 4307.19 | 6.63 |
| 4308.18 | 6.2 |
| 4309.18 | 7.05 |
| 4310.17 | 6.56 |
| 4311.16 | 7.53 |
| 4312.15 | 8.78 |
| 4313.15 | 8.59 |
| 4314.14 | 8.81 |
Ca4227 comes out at 1.3 angstrom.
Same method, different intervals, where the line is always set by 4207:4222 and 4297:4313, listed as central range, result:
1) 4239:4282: -4.31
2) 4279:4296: -2.73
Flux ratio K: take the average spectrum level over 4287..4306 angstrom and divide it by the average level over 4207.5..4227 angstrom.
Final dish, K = 0.9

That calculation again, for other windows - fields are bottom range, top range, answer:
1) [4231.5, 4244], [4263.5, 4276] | 1.03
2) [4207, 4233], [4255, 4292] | 1.01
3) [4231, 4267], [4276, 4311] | 0.90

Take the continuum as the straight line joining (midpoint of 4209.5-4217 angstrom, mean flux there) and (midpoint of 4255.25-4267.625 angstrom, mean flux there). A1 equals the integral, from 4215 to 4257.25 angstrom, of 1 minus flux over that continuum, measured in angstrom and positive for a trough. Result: 1.82 angstrom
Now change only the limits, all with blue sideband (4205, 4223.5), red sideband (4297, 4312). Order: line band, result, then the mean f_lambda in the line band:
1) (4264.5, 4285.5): -3.65 angstrom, 9.09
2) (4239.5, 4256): -1.17 angstrom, 8.96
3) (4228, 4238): 0.14 angstrom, 8.57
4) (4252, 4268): -1.41 angstrom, 8.78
